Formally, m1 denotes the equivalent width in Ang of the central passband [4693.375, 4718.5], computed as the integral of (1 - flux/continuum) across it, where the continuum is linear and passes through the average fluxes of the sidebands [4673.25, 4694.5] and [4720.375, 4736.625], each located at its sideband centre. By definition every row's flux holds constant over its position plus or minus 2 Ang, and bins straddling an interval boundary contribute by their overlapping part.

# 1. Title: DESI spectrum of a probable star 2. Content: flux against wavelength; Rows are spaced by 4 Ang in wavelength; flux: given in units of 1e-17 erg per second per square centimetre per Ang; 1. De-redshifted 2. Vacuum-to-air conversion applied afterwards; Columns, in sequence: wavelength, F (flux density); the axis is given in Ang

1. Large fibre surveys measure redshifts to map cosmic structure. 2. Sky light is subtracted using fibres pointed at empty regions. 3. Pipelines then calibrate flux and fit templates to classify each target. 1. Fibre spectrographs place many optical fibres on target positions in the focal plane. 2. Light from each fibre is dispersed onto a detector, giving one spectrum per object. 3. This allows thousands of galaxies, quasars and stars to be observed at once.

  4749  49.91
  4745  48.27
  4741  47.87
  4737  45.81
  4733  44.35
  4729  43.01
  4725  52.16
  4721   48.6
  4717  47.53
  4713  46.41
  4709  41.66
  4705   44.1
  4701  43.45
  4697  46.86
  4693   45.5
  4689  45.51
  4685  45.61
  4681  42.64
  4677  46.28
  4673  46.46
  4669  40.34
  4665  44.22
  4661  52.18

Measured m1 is 0.5 Ang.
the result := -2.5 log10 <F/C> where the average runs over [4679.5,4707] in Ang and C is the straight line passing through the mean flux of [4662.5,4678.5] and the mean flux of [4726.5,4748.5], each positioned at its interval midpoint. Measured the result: 0.01 mag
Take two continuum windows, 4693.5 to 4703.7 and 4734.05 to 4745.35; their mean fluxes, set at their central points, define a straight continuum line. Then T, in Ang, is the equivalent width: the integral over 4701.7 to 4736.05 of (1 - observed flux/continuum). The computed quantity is 0.1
